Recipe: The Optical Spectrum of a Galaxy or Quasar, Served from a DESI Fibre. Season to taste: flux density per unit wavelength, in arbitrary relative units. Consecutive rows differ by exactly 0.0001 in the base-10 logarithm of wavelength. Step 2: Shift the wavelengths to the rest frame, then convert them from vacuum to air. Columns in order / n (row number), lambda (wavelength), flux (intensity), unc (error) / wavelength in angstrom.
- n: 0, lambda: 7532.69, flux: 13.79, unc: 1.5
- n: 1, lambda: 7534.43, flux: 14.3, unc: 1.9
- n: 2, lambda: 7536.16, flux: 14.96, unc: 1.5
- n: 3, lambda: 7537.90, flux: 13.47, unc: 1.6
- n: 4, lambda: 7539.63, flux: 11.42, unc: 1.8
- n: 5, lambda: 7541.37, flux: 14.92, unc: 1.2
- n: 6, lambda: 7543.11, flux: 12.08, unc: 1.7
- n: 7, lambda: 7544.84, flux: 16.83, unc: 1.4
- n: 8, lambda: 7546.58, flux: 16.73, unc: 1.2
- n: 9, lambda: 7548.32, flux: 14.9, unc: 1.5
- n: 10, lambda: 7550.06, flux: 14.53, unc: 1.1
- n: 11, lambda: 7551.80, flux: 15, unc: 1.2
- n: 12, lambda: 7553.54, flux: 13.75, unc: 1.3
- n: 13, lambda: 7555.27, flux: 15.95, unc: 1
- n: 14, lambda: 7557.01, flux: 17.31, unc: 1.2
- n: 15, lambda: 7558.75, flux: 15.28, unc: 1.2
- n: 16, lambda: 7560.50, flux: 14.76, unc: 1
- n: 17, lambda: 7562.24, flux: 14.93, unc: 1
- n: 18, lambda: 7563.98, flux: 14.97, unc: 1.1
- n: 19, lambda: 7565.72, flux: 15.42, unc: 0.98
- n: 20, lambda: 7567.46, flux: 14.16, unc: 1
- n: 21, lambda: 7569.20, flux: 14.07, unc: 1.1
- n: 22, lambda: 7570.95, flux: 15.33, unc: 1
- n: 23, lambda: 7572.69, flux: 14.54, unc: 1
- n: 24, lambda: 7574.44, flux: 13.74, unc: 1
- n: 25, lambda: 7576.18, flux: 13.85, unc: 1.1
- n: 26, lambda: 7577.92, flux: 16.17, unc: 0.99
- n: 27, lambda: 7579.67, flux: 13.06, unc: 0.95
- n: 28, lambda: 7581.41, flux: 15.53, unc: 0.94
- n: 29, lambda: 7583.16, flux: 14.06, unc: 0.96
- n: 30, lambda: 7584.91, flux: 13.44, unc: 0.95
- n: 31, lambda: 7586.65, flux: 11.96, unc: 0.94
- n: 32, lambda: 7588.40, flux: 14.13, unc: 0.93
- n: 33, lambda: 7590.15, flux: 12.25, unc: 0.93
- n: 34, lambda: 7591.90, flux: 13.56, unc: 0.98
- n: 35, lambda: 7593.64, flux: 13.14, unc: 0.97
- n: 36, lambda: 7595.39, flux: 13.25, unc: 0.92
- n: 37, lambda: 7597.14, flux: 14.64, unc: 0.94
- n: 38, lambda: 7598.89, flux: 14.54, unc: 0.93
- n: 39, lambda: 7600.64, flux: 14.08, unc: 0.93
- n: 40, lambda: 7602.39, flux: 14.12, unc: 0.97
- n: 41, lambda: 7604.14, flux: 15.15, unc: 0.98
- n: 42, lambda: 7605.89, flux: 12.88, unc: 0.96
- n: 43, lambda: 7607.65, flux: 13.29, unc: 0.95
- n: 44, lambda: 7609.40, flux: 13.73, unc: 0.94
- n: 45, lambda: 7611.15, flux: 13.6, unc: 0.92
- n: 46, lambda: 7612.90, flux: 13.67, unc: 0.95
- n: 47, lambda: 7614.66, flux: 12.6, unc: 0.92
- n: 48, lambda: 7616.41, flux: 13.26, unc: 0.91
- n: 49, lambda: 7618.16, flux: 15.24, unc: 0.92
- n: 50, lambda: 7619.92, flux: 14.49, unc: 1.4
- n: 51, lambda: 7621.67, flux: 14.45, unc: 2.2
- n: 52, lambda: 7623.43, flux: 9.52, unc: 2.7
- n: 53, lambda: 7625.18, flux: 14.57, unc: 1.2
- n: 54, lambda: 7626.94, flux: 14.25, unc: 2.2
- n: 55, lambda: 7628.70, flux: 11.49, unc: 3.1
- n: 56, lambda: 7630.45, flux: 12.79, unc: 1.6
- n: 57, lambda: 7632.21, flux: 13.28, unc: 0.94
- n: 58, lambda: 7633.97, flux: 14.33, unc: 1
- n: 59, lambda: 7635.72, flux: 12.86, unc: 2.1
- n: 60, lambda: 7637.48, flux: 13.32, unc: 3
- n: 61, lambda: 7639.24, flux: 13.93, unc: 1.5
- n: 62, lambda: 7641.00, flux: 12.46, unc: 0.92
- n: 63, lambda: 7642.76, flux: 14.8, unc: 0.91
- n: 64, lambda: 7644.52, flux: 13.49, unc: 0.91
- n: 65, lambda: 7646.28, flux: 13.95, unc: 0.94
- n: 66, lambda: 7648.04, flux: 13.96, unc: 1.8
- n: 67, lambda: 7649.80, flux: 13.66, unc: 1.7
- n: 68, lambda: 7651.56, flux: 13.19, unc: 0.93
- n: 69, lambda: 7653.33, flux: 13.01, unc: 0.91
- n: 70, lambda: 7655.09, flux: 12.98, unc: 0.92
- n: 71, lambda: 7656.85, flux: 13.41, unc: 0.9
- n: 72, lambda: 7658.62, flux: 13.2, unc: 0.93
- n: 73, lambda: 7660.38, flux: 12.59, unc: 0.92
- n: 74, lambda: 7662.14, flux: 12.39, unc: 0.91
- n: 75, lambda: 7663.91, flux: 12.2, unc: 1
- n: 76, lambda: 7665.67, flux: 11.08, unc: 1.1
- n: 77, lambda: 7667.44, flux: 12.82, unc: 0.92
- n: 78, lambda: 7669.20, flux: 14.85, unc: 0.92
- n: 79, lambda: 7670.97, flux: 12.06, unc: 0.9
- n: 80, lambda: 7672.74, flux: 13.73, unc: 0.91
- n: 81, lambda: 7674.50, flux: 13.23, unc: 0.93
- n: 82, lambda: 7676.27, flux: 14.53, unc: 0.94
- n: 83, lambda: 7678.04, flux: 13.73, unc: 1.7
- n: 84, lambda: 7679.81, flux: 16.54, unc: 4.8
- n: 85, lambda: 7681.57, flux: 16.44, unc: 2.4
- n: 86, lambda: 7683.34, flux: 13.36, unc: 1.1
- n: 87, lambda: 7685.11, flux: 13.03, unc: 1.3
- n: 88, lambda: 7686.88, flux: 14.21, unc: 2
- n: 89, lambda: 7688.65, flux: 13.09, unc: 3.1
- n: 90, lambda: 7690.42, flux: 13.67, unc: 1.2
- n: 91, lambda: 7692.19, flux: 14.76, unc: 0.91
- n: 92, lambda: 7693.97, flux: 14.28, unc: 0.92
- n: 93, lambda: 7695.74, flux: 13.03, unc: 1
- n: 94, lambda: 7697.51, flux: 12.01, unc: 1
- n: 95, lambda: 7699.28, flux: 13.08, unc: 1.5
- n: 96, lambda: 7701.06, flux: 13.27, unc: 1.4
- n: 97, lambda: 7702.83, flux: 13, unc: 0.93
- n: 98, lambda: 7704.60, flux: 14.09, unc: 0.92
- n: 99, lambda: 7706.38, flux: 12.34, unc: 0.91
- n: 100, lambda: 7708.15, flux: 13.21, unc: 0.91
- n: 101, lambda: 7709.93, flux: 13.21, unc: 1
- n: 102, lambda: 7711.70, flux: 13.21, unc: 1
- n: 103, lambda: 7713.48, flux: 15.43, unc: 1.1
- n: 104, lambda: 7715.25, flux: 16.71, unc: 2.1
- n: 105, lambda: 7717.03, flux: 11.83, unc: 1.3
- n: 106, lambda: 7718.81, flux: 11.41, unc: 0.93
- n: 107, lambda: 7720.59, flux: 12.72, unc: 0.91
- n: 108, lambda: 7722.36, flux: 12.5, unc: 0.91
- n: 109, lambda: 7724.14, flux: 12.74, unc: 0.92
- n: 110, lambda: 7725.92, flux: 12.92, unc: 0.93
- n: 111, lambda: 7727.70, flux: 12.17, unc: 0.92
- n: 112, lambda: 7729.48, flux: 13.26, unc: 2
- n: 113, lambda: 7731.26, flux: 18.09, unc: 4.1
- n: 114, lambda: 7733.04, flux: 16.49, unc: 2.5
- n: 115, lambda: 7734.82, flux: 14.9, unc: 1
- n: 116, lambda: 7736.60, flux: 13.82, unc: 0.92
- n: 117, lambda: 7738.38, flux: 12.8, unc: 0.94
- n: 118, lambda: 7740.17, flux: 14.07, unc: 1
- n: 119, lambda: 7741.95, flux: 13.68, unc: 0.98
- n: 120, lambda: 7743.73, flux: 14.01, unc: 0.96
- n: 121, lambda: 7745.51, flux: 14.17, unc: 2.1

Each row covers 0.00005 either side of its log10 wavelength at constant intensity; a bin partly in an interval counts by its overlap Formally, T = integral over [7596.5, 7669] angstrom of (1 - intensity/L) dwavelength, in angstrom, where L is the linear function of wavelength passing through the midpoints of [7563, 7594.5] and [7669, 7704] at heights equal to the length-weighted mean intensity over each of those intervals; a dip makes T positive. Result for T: 2.7 angstrom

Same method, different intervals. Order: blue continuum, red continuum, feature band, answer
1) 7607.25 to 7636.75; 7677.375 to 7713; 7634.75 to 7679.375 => 0.79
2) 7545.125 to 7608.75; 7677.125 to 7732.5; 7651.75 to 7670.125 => 1.41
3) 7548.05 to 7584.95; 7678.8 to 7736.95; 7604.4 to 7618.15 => 0.92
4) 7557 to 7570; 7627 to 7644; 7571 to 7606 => 1.05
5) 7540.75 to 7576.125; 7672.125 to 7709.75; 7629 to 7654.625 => 1.32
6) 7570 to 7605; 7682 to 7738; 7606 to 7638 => 1.26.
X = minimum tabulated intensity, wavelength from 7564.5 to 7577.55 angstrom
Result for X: 13.74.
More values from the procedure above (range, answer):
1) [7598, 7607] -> 12.88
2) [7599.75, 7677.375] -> 9.52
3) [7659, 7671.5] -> 11.08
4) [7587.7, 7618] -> 12.25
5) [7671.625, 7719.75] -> 11.41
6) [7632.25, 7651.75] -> 12.46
